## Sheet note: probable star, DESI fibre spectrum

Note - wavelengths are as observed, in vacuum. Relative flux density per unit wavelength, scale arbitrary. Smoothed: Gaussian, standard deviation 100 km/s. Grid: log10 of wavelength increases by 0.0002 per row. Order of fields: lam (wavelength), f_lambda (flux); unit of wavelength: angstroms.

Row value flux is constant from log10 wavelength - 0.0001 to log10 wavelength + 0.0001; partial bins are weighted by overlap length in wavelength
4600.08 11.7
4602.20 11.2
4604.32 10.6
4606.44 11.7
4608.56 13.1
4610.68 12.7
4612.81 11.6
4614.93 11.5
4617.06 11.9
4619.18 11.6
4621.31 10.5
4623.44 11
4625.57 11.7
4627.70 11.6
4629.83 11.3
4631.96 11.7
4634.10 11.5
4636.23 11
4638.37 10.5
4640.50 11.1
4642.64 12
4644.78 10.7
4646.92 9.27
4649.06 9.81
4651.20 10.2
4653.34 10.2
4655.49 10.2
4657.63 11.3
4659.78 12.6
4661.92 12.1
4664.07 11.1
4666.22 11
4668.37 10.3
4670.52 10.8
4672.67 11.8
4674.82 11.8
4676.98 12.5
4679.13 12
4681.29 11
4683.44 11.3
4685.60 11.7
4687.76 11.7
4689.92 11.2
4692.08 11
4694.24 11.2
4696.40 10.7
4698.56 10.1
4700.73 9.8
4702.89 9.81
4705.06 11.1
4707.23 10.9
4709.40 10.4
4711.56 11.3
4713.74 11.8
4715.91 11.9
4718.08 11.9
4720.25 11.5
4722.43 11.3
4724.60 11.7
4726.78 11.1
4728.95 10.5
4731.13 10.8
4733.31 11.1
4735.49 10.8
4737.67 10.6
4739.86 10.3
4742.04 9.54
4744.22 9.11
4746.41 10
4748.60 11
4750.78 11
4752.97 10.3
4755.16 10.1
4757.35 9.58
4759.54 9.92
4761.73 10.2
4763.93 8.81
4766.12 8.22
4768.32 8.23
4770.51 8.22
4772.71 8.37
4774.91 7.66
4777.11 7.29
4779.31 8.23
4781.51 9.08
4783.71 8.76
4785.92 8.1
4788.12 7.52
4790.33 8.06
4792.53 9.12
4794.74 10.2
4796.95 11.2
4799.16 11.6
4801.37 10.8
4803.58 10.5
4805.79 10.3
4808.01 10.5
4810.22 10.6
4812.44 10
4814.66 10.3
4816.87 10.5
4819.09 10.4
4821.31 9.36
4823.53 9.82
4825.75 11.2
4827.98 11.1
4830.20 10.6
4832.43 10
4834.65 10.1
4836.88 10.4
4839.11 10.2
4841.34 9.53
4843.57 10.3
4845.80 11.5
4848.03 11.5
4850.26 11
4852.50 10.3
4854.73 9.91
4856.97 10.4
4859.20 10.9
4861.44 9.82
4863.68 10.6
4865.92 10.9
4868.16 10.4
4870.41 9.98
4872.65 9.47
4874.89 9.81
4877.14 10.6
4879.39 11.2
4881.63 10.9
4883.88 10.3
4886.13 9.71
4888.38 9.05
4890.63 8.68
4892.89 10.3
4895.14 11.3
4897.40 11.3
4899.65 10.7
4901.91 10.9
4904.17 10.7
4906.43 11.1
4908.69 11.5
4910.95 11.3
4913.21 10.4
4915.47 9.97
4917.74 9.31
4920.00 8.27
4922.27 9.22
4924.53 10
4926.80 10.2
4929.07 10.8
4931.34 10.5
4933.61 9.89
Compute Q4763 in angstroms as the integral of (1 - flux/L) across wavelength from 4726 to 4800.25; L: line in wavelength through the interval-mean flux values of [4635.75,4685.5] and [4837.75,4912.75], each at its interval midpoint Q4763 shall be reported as 8.68 angstroms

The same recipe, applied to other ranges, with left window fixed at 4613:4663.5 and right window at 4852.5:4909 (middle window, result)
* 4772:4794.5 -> 5.04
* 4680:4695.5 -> -0.48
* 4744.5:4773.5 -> 3.30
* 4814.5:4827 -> 0.36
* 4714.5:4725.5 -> -0.80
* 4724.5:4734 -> -0.11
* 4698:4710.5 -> 0.63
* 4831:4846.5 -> 0.38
